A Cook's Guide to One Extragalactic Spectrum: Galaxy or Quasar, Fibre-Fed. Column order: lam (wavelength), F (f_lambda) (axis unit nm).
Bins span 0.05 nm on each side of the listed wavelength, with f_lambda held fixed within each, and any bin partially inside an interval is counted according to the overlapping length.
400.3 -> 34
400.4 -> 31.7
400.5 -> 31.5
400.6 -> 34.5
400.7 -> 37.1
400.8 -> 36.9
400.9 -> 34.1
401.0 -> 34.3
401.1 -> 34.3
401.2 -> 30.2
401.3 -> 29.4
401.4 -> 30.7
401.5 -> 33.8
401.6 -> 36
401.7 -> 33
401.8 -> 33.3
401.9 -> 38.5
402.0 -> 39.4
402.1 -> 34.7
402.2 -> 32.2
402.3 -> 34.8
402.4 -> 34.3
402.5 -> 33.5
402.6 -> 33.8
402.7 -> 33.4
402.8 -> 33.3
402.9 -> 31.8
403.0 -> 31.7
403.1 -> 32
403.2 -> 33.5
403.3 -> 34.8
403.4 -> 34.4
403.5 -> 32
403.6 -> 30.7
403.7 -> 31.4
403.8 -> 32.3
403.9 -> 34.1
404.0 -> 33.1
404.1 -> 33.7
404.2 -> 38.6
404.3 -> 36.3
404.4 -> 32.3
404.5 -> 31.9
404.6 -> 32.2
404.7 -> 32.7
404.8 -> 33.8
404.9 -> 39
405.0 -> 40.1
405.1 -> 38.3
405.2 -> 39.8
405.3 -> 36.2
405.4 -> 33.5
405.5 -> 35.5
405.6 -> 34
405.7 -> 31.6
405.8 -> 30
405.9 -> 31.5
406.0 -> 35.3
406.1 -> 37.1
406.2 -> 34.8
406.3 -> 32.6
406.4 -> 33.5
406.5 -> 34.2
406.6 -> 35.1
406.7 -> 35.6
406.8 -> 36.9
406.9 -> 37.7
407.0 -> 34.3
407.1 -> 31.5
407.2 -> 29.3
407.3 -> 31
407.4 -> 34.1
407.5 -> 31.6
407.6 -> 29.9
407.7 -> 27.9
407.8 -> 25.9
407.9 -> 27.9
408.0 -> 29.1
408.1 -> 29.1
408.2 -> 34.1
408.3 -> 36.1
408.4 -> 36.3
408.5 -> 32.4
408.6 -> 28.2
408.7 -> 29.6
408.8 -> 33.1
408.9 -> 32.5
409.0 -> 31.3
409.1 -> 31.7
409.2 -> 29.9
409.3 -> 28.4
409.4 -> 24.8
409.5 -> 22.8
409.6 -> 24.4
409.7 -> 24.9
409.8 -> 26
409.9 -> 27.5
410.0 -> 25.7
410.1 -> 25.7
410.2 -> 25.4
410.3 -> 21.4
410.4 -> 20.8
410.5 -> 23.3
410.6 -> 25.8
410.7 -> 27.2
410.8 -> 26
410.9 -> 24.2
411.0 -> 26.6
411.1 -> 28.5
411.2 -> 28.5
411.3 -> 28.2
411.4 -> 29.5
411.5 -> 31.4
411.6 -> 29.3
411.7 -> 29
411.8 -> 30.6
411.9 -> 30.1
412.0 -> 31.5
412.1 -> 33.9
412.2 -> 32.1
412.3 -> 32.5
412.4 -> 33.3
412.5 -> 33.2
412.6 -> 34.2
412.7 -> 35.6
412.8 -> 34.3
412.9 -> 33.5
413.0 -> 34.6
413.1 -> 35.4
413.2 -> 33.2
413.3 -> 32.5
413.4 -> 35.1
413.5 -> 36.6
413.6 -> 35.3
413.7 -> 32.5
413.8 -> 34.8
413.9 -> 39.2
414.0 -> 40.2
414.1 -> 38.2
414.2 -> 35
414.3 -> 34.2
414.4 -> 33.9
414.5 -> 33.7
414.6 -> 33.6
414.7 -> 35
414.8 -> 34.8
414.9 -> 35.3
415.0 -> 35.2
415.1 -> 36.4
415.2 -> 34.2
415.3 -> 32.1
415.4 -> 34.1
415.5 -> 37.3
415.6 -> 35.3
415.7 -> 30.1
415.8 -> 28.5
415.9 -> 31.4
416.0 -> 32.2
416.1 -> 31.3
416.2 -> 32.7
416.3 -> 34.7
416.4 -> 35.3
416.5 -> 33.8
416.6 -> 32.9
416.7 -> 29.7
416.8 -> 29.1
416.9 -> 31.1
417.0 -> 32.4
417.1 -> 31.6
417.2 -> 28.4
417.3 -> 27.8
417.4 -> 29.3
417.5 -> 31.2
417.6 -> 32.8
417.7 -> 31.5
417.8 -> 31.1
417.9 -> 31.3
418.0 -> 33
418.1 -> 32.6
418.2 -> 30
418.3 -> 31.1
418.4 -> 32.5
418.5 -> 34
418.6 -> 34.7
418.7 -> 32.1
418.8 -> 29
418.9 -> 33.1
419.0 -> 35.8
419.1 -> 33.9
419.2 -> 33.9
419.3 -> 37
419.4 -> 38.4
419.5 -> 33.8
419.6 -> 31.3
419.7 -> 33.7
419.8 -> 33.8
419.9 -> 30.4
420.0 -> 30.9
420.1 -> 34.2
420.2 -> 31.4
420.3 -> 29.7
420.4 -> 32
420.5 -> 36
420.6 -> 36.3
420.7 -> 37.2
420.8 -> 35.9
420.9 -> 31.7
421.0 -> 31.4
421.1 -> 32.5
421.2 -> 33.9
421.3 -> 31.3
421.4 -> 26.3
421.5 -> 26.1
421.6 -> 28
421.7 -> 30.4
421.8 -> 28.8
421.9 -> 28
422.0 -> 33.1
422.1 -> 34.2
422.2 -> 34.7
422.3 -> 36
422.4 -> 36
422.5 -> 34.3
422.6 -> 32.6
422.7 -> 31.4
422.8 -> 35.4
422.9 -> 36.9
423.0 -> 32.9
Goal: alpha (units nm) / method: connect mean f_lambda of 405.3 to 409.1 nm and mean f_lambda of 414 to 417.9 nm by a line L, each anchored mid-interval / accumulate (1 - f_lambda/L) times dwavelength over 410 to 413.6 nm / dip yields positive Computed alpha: 0.29 nm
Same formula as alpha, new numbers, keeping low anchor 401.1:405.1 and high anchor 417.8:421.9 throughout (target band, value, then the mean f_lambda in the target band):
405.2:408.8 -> 0.08 nm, 32.8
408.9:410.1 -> 0.22 nm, 27.2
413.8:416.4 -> -0.12 nm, 34.4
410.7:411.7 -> 0.15 nm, 28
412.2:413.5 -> -0.04 nm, 34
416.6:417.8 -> 0.08 nm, 30.6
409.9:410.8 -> 0.23 nm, 24.7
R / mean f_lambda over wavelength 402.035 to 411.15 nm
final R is 31.6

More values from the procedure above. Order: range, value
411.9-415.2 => 34.6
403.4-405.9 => 34.2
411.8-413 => 33.1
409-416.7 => 31.3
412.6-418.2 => 33.4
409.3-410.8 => 24.9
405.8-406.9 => 34.6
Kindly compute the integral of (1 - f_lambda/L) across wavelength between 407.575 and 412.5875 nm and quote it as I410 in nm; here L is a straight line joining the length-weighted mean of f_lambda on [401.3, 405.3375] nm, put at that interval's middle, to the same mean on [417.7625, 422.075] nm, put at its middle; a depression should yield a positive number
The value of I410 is 0.701 nm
